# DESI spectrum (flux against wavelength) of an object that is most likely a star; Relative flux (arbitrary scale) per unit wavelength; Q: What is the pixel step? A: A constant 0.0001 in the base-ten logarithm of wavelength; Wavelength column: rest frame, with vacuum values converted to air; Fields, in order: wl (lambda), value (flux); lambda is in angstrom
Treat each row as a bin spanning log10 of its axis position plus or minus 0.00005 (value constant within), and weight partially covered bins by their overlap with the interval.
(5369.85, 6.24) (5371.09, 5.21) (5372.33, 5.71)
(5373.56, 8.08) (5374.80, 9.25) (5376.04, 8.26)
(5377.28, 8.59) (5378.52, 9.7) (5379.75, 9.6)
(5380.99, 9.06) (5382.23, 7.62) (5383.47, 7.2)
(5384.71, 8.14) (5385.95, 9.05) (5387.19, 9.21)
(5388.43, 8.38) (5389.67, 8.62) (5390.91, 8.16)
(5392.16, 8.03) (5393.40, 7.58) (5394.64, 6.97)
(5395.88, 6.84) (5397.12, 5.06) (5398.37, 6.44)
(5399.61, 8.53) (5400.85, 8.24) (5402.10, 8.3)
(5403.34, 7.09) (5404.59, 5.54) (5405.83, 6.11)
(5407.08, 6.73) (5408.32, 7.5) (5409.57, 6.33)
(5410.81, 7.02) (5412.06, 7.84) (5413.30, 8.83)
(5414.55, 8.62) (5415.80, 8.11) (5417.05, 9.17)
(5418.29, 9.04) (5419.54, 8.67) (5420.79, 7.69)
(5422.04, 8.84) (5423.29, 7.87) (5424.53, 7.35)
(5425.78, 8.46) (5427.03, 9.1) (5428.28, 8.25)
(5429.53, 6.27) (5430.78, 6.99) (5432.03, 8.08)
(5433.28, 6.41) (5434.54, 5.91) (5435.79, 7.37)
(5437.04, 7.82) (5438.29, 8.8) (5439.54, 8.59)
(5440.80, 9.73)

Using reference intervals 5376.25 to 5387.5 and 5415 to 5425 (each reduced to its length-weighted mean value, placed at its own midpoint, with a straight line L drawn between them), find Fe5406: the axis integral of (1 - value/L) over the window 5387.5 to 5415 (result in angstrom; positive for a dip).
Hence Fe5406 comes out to 3.6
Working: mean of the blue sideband 8.66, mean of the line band 7.41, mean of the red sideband 8.37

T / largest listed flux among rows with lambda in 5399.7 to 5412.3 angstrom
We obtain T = 8.3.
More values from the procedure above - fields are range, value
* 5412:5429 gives 9.17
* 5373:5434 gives 9.7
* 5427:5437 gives 9.1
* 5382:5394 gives 9.21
